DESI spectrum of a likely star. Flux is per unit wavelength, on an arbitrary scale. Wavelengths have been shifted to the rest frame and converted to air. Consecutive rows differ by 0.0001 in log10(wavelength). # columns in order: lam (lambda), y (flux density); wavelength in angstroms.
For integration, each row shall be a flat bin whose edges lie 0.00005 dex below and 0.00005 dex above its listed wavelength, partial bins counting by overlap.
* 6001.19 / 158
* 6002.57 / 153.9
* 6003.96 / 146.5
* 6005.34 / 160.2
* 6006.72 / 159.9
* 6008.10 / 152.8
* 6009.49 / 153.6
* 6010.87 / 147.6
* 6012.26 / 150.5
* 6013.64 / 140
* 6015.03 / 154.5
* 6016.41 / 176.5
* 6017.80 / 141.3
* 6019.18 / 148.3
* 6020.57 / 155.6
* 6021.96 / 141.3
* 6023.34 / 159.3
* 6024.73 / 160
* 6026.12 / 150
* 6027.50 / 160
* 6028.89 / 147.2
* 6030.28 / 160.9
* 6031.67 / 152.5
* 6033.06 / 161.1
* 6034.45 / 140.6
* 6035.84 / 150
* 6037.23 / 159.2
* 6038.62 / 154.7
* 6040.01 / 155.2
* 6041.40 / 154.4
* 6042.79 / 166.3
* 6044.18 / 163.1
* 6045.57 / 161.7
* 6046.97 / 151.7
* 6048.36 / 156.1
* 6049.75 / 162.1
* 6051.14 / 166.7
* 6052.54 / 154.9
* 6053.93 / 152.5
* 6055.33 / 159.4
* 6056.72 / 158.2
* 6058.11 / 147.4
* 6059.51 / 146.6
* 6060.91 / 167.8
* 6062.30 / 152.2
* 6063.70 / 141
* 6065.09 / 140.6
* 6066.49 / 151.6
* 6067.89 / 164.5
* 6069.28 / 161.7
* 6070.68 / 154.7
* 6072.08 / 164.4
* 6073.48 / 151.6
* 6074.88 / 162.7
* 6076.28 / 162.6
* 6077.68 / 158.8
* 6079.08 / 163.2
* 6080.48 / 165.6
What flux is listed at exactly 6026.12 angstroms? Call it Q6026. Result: 150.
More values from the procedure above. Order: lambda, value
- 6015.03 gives 154.5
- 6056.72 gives 158.2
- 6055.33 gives 159.4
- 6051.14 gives 166.7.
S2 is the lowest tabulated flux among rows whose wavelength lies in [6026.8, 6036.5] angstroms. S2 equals 140.6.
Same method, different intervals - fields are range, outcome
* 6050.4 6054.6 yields 152.5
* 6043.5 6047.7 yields 151.7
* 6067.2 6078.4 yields 151.6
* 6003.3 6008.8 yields 146.5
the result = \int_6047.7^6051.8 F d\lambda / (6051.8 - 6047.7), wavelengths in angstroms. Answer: 162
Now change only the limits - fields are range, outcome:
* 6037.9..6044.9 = 159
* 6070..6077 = 159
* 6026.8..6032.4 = 155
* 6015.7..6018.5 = 159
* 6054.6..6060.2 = 153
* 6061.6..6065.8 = 145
